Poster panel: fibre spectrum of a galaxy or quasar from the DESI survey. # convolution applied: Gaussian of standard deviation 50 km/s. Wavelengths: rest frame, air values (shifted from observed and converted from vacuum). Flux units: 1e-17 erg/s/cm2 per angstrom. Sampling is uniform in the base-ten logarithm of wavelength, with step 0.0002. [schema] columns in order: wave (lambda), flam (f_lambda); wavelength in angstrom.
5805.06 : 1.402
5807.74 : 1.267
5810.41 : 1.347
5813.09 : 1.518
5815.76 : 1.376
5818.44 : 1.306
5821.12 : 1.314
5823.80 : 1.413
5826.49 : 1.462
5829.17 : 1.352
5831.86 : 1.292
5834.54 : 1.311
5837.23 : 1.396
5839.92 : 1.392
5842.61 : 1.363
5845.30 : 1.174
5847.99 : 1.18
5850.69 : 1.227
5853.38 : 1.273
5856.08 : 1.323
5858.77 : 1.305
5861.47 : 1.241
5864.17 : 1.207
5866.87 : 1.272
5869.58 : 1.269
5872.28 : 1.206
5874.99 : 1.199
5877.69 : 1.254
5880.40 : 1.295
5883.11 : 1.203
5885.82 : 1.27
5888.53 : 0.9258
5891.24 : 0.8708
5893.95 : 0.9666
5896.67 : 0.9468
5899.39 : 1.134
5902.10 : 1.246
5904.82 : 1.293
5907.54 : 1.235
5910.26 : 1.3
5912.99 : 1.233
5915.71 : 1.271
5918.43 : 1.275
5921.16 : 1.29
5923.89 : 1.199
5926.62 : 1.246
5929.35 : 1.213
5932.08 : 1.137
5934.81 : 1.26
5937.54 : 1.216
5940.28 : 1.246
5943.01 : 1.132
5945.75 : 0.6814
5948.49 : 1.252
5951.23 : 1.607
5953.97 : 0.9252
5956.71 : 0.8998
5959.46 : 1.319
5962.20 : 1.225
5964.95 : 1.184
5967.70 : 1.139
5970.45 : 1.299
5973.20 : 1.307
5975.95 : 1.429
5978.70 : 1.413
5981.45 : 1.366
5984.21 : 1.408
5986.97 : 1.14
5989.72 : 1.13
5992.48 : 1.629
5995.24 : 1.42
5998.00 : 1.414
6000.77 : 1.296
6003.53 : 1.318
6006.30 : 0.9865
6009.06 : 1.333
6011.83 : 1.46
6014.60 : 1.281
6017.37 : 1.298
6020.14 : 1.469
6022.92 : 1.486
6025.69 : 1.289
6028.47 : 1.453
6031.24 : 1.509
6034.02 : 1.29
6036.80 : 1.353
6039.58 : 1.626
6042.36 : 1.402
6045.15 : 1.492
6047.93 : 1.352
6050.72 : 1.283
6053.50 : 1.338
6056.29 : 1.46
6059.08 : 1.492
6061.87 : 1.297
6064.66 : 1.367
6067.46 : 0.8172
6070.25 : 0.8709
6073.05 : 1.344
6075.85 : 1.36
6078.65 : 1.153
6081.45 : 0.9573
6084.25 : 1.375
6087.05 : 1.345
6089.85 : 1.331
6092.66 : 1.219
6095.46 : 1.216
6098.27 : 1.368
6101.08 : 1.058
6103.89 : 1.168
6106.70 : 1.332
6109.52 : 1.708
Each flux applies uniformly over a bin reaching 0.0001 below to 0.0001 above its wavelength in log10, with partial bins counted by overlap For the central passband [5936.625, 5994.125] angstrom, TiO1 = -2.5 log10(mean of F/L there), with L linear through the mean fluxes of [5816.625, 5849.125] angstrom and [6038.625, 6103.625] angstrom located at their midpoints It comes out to 0.06 mag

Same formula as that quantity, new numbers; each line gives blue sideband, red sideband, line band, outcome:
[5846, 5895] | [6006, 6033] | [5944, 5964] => 0.15 mag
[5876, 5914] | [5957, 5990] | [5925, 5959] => 0.06 mag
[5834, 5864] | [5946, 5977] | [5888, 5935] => 0.07 mag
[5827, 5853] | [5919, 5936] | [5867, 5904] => 0.11 mag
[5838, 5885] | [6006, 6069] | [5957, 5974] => 0.08 mag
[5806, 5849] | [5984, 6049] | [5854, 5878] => 0.08 mag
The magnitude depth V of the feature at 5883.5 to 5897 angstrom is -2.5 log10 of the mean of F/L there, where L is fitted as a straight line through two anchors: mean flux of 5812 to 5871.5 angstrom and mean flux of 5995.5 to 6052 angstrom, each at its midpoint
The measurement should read 0.29 mag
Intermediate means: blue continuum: 1.31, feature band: 1.01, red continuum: 1.37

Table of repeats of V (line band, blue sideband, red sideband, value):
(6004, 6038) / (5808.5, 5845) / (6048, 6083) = -0.077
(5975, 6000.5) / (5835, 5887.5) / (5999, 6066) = -0.019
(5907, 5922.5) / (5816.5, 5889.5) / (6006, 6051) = 0.039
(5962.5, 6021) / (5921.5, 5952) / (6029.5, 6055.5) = -0.010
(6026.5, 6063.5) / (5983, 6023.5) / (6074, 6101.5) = -0.095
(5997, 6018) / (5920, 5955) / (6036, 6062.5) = 0.027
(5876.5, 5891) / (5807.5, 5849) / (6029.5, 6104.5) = 0.147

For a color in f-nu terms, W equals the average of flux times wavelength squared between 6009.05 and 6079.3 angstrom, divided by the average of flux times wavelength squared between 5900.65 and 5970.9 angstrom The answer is 1.2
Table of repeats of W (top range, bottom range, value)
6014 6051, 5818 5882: 1.16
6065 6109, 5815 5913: 1.05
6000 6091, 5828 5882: 1.10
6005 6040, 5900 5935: 1.14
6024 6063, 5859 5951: 1.24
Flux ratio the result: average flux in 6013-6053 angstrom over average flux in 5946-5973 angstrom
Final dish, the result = 1.18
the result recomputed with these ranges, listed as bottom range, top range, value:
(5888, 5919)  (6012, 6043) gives 1.23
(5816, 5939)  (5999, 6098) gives 1.06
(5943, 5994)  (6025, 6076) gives 1.08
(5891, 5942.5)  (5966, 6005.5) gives 1.11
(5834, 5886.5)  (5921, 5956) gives 0.93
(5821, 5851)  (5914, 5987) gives 0.93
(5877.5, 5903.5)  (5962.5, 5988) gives 1.17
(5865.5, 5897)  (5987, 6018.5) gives 1.15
